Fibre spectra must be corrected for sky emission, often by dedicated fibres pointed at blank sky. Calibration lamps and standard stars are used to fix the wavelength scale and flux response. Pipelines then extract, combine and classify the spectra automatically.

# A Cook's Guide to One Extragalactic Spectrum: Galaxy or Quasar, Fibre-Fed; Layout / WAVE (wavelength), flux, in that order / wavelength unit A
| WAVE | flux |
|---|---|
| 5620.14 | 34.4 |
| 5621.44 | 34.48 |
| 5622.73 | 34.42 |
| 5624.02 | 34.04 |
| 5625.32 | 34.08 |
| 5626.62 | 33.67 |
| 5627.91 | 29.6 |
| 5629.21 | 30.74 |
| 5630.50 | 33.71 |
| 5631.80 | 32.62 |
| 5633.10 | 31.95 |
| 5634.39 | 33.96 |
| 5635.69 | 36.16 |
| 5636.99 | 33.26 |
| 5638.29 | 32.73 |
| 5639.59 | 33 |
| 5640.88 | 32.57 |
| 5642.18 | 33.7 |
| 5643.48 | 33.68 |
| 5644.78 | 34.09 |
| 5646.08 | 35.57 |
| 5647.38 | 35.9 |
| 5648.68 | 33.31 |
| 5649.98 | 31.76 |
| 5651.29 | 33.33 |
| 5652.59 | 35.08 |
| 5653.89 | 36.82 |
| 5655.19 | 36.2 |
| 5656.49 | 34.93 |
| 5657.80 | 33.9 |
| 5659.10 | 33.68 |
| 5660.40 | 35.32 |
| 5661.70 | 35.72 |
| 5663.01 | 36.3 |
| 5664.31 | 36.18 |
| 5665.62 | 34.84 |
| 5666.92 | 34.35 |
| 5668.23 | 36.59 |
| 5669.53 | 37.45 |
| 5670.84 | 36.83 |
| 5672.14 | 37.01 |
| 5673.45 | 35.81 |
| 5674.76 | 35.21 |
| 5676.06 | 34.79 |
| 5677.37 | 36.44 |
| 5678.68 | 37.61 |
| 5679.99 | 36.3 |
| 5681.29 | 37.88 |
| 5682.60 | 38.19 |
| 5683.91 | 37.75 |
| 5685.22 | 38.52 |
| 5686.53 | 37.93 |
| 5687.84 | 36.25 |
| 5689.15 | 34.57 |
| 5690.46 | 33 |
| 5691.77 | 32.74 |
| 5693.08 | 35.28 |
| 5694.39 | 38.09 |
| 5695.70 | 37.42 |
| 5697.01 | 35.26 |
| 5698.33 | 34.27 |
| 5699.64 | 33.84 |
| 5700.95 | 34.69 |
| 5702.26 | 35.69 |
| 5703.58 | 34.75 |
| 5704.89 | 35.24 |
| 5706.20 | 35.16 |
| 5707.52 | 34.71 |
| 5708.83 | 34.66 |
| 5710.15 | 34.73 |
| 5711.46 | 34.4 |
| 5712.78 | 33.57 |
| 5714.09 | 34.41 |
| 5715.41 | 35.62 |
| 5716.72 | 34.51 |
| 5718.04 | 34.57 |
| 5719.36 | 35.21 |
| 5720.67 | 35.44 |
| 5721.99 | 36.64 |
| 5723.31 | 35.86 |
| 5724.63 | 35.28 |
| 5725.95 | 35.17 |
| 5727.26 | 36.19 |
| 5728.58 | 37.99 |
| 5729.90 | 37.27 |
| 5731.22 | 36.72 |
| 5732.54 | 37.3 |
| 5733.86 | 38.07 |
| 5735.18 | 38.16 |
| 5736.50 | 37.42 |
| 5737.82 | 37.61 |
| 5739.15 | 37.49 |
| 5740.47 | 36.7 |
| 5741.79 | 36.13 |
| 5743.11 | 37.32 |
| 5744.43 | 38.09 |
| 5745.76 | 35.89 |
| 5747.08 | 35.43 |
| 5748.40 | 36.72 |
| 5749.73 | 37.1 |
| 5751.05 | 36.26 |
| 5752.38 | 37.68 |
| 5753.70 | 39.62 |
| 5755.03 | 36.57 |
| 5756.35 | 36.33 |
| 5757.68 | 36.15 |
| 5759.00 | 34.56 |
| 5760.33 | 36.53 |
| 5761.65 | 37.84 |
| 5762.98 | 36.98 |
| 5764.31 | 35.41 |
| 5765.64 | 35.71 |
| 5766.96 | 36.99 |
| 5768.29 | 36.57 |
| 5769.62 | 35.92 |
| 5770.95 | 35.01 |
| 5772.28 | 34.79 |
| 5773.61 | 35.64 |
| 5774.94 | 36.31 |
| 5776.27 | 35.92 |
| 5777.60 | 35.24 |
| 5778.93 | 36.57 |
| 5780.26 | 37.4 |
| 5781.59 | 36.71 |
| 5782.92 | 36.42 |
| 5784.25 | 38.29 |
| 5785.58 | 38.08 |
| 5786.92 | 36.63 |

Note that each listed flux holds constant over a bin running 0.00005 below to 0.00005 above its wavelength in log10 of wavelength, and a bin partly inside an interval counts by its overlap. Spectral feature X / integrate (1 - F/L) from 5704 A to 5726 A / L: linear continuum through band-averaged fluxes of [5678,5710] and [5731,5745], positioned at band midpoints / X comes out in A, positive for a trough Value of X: 0.94 A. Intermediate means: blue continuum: 35.8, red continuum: 37.4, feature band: 35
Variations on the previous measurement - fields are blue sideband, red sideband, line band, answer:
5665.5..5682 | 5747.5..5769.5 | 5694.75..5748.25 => 0.9 A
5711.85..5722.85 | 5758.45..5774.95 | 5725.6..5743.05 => -0.9 A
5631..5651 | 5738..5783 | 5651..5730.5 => -1.9 A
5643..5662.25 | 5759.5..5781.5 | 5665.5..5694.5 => -1.0 A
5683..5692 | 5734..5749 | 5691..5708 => 0.5 A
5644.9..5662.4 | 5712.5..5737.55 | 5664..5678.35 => -0.4 A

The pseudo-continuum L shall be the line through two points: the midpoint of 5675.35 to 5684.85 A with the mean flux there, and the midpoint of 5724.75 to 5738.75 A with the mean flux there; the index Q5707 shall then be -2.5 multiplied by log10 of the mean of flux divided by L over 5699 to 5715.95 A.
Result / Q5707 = 0.07 mag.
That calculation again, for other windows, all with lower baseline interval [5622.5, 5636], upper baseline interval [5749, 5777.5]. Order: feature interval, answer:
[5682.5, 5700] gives -0.04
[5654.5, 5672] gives -0.05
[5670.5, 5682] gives -0.07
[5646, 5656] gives -0.04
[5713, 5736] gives -0.02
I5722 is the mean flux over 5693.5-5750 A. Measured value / 36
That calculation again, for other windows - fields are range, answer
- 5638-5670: 34.7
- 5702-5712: 34.9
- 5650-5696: 35.9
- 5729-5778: 36.6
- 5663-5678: 36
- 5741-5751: 36.7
